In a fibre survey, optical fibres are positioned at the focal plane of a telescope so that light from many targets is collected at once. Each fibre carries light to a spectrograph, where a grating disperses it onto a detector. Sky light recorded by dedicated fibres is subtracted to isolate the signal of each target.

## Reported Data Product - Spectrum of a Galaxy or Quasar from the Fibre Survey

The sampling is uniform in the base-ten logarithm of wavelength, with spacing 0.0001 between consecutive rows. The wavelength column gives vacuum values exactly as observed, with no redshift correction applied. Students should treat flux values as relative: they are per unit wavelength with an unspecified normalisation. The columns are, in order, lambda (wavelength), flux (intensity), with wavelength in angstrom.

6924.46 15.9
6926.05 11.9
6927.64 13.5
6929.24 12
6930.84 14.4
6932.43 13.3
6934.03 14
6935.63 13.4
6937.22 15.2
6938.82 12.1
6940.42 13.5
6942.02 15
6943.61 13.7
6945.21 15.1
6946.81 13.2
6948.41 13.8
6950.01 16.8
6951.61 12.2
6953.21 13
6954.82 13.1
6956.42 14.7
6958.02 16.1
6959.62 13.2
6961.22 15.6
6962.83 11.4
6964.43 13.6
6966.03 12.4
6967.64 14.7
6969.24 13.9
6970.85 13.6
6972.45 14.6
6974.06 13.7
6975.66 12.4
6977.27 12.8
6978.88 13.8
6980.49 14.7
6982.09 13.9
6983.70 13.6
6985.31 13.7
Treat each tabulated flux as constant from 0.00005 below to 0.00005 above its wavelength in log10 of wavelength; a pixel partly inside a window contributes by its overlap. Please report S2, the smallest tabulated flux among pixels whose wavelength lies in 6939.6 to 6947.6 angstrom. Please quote 13.2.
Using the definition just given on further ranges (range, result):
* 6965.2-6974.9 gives 12.4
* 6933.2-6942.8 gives 12.1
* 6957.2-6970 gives 11.4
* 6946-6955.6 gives 12.2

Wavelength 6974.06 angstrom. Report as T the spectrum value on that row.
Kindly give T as 13.7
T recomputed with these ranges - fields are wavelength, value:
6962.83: 11.4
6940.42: 13.5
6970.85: 13.6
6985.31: 13.7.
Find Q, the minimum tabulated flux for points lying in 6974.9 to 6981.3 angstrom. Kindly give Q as 12.4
